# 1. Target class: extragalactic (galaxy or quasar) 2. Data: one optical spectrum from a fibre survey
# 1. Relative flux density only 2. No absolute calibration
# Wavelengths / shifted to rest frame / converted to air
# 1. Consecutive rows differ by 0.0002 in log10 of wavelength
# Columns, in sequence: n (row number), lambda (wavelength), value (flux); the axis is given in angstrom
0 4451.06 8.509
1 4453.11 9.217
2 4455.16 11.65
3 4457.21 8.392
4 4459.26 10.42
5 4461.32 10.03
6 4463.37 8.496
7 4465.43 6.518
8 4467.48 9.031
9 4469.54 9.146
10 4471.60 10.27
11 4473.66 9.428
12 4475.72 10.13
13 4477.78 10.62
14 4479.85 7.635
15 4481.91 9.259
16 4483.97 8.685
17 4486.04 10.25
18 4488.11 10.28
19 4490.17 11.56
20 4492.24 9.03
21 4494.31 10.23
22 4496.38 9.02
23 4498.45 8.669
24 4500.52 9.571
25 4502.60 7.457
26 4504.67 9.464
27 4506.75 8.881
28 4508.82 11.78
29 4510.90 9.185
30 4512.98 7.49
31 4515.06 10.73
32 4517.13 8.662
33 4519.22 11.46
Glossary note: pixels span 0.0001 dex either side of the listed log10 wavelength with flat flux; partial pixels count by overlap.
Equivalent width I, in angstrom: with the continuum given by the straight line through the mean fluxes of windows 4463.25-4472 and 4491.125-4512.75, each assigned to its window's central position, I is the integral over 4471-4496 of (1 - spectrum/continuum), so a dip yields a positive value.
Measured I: -2.4 angstrom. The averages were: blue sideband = 8.6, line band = 9.75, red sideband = 9.27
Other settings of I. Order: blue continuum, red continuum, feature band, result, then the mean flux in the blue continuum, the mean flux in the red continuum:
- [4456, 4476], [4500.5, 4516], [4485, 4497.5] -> -1.1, 9.18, 9.29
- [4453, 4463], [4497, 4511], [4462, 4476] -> 1.1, 9.92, 9.28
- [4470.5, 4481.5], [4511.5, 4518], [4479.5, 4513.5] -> -0.4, 9.59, 8.99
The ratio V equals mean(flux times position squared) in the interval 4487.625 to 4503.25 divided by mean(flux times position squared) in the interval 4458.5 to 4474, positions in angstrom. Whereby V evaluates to 1.1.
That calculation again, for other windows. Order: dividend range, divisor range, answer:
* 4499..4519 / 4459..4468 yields 1.09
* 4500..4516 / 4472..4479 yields 0.94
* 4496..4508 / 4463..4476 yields 1.01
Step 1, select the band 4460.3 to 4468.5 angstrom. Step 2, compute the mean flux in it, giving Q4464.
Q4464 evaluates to 8.52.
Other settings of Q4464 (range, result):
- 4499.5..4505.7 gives 8.82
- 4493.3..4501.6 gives 9.36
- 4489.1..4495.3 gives 10.3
